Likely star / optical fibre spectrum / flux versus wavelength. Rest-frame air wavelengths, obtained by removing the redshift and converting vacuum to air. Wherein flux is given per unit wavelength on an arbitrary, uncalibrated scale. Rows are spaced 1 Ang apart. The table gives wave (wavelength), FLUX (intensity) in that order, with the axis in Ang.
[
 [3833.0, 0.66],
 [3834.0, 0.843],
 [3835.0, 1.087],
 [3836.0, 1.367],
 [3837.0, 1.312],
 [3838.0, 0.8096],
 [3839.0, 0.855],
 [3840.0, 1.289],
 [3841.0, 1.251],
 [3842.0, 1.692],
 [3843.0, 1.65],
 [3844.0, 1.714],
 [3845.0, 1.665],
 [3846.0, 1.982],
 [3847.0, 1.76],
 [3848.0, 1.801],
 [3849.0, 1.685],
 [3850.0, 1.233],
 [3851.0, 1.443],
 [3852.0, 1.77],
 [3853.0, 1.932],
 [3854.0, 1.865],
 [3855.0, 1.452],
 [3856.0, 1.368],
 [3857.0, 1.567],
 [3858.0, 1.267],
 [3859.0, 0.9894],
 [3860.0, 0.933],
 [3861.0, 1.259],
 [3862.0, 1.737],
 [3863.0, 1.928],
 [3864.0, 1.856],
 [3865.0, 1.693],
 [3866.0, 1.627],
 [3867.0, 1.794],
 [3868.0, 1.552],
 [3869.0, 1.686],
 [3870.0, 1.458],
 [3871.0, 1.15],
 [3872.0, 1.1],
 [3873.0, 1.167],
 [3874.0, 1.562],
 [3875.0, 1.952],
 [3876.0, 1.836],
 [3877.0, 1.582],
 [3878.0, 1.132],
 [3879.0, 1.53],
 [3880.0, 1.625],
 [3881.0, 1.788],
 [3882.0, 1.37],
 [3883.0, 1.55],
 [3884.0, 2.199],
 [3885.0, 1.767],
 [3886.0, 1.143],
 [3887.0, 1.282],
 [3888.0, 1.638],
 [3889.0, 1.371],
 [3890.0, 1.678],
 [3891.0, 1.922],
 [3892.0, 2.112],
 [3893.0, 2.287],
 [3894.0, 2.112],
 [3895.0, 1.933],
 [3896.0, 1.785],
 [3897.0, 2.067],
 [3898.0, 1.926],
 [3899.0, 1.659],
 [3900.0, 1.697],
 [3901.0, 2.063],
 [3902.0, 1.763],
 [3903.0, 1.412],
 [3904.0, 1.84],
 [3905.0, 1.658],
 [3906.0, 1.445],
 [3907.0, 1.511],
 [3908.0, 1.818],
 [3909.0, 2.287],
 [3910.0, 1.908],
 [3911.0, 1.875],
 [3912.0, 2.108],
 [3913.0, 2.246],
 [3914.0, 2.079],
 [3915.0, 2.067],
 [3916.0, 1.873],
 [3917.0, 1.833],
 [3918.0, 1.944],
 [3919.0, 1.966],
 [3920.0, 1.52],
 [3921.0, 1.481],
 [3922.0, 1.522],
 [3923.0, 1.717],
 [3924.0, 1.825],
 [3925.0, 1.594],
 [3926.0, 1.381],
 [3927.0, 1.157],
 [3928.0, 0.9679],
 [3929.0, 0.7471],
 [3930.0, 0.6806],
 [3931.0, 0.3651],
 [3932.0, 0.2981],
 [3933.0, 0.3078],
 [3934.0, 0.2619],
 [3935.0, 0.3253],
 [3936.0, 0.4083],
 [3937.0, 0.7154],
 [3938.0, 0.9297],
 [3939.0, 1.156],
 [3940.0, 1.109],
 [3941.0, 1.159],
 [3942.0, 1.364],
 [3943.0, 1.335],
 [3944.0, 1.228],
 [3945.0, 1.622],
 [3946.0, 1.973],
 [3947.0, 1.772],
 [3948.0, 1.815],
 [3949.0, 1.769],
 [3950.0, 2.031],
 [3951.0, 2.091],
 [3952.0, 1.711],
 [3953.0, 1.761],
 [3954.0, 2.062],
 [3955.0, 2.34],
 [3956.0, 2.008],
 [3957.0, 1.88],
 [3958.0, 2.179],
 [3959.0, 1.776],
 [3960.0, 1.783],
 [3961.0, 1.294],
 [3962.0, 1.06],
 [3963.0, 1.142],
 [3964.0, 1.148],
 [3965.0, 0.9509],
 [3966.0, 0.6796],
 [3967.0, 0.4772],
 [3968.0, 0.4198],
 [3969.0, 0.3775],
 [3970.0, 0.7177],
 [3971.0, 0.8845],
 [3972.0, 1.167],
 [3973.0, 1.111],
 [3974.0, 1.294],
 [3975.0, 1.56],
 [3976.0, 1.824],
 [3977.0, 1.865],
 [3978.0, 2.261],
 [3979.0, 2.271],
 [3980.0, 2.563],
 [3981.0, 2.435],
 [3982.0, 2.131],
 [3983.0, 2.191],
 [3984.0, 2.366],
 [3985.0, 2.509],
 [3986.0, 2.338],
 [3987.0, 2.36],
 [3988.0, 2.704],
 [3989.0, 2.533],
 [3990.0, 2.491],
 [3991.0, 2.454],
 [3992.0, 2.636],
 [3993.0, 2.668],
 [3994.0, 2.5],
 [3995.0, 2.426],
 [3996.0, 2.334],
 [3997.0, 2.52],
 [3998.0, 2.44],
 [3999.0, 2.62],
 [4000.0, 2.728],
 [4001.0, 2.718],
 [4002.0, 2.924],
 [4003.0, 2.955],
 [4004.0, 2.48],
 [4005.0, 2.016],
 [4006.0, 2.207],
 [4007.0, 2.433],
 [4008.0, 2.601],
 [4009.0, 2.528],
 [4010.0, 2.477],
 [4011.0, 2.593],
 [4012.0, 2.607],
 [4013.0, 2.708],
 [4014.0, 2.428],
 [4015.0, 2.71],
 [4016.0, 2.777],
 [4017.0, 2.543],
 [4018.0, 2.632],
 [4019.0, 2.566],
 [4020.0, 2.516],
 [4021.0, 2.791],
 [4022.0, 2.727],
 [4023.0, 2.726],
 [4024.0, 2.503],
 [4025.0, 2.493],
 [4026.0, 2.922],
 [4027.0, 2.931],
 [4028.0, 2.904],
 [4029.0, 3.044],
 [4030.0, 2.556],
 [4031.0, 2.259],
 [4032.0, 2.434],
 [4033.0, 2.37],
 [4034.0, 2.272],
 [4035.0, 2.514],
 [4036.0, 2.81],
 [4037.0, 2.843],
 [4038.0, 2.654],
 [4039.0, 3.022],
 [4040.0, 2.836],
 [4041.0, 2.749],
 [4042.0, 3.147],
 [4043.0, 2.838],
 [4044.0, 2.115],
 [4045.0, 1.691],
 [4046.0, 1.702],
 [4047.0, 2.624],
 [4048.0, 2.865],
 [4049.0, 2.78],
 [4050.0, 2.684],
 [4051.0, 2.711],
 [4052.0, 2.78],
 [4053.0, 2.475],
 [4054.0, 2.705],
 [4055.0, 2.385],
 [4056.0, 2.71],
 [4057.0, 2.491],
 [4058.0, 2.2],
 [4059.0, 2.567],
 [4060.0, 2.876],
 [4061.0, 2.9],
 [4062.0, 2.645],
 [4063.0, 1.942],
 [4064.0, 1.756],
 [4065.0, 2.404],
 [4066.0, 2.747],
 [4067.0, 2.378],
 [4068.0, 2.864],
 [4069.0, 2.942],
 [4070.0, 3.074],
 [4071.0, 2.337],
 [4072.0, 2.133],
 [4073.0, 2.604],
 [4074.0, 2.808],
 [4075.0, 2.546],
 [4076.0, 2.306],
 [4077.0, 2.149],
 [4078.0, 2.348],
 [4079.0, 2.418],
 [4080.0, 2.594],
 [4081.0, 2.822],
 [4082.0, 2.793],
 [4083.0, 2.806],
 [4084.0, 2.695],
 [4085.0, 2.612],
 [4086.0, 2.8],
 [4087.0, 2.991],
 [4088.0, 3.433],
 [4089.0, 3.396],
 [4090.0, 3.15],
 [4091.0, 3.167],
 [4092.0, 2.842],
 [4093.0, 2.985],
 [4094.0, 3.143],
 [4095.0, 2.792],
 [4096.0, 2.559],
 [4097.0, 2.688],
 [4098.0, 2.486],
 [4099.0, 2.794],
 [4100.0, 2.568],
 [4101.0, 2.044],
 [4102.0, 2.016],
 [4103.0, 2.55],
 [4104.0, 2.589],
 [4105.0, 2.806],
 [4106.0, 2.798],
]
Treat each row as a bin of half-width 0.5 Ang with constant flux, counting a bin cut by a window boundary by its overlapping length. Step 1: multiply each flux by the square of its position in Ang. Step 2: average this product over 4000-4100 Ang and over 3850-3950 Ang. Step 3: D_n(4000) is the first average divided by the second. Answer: 1.86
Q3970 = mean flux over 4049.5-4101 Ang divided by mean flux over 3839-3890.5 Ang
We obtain 1.7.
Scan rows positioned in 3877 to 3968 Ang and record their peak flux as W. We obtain 2.34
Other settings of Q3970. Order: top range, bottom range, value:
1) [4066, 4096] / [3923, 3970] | 2.21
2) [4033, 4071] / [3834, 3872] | 1.74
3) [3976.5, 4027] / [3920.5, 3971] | 2.01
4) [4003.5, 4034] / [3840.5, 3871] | 1.63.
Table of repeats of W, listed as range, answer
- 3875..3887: 2.199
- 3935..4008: 2.955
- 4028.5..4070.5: 3.147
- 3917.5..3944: 1.966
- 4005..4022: 2.791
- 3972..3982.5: 2.563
